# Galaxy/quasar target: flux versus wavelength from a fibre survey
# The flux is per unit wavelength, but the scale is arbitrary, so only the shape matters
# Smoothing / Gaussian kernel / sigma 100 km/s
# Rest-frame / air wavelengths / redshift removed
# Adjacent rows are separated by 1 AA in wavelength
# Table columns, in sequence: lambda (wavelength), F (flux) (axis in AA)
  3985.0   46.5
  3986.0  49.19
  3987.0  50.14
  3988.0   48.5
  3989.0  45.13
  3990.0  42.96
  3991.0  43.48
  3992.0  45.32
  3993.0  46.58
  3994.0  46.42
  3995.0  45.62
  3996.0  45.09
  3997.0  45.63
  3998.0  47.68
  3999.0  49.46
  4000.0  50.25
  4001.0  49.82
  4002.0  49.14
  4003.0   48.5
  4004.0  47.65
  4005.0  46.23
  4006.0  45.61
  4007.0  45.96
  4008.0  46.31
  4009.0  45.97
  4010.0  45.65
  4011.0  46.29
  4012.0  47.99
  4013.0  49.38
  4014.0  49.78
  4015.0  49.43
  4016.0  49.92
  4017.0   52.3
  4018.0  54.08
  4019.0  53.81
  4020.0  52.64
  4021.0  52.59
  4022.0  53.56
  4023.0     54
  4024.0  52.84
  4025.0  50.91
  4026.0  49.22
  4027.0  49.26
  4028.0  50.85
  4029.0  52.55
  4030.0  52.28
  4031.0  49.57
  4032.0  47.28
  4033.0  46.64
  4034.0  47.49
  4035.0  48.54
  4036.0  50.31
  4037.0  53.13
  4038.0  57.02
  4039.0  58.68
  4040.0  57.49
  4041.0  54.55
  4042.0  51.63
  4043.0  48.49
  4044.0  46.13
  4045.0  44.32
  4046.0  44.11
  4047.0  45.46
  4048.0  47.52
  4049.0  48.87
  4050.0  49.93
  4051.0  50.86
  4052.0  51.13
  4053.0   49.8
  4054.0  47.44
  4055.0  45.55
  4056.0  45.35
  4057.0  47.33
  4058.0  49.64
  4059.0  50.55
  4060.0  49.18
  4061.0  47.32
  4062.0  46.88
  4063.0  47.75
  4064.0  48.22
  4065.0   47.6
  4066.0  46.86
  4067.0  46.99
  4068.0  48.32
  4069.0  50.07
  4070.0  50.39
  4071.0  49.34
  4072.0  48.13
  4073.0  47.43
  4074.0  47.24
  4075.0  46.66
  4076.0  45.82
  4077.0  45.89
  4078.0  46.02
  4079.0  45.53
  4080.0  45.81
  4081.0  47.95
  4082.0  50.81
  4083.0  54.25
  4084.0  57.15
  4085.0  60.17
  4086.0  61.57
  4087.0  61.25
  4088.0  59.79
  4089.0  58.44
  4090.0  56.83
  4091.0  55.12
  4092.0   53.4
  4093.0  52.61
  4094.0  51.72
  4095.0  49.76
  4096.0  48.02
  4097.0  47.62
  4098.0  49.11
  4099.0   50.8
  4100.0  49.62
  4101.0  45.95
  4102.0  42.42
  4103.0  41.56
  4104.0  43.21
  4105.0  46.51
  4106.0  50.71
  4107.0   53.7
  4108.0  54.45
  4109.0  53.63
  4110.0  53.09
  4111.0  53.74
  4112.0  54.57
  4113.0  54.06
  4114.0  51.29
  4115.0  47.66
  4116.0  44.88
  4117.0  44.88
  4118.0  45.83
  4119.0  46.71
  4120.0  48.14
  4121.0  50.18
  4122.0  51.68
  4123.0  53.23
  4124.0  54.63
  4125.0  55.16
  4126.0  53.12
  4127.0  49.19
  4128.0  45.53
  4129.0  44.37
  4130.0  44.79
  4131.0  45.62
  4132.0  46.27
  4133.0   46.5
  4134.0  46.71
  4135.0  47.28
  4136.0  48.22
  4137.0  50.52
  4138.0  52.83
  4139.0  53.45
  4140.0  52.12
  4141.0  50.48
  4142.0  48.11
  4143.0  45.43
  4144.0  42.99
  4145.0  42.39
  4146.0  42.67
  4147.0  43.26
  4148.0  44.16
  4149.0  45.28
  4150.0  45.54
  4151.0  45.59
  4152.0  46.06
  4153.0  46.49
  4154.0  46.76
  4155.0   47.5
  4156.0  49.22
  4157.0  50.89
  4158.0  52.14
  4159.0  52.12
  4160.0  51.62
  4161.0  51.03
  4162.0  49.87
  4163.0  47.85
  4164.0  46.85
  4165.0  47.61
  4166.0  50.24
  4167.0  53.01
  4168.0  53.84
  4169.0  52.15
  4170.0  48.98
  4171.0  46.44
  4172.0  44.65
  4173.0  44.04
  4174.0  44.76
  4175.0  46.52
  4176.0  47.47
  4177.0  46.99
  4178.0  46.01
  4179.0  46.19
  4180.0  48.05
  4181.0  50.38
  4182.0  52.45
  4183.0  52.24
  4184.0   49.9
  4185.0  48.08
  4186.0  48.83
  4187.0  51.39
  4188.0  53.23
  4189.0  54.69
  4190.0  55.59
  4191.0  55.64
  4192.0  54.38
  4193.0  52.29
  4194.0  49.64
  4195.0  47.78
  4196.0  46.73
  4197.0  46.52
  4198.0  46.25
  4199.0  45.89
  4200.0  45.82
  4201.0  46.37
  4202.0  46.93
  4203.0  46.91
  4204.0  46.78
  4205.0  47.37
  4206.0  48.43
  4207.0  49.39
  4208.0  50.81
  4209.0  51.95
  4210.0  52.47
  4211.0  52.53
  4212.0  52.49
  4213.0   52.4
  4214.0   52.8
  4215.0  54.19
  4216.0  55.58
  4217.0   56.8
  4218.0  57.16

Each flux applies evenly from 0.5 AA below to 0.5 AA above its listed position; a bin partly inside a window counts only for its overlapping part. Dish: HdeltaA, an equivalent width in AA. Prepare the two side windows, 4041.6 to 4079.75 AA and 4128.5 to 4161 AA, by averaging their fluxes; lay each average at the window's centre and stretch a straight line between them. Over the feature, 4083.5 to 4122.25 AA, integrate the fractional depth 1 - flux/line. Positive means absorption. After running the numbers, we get -3.0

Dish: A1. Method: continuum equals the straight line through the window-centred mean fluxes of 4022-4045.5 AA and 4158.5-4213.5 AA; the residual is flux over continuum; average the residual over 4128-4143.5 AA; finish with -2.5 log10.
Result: 0.04 mag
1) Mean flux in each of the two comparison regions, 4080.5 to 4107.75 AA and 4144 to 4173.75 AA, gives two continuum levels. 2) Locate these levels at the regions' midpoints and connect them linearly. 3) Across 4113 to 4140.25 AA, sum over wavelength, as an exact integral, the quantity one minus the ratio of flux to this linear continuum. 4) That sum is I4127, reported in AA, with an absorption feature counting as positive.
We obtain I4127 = 0.4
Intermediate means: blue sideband 51.9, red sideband 47.8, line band 49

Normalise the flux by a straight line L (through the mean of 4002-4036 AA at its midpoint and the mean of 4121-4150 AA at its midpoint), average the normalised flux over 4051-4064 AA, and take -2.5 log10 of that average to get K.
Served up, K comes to 0.02 mag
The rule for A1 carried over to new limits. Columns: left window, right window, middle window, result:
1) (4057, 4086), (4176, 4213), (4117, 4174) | 0.025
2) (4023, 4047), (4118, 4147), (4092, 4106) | 0.027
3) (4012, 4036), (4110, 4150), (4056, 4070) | 0.038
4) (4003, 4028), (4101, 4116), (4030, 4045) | -0.029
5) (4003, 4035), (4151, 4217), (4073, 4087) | -0.023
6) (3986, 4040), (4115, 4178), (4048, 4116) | -0.031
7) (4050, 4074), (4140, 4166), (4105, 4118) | -0.069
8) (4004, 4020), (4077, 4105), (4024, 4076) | 0.015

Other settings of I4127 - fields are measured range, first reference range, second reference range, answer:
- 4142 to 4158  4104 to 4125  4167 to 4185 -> 1.12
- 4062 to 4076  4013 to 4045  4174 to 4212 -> 0.81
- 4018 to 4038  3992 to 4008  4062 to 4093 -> -1.06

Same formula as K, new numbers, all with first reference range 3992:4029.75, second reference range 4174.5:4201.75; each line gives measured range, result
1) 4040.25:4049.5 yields 0.023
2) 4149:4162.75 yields 0.015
